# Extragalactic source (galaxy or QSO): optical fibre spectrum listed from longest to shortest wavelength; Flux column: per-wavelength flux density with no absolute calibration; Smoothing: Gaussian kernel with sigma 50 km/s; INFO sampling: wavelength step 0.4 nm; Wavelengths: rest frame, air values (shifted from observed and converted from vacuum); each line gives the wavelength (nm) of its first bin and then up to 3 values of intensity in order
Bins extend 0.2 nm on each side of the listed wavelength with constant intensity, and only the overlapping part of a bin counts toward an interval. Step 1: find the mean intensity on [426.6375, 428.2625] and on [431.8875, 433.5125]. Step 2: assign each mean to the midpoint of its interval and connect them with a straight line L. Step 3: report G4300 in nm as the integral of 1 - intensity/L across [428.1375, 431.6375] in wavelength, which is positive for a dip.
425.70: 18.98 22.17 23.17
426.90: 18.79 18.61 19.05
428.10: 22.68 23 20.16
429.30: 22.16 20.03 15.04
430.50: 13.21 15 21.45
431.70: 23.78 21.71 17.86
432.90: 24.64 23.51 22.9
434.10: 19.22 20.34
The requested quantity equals 0.28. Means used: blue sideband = 19.8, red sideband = 22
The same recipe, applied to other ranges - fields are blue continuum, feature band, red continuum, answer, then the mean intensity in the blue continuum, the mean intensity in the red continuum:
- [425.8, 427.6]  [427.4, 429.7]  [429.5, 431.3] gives -0.34 nm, 20.5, 16.4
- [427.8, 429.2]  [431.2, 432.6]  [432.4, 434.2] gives 0.03 nm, 21.8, 22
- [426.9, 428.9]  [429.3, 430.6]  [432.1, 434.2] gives 0.23 nm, 20.6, 21.7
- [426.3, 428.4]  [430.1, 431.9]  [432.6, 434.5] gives 0.29 nm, 20.6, 22.1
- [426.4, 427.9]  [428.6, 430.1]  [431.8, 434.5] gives 0.02 nm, 19.7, 21.6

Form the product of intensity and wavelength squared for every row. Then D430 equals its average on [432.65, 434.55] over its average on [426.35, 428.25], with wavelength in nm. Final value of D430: 1.1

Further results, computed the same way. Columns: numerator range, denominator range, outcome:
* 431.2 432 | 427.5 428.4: 1.09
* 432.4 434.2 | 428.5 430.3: 1.13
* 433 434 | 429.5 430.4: 1.37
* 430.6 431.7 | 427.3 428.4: 0.92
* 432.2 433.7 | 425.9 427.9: 1.12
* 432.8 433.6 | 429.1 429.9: 1.15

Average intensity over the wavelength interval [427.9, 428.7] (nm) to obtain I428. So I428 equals 22.8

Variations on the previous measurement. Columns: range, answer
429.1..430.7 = 17.6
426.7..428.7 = 20.4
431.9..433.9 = 22.1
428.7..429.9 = 20.8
